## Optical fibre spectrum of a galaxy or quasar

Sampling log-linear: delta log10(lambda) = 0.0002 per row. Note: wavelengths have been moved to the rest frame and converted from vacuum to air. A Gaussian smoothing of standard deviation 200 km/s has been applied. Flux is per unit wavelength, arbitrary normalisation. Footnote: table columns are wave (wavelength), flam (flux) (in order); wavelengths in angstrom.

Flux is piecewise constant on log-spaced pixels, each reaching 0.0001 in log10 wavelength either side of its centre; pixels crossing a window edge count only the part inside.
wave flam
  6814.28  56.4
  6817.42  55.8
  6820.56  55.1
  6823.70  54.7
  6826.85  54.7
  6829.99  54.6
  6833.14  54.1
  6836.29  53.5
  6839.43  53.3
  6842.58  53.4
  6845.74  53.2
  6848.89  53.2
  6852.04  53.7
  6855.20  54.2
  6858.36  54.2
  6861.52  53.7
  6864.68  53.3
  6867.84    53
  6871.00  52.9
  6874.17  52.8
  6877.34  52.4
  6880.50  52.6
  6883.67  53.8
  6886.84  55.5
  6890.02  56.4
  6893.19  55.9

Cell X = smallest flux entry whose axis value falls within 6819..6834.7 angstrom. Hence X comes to 54.1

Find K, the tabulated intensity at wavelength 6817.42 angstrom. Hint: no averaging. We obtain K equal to 55.8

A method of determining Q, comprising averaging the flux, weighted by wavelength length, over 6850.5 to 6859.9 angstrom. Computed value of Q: 54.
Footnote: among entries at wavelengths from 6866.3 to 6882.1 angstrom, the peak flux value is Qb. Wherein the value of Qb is 53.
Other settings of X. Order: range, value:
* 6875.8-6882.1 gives 52.4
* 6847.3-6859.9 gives 53.2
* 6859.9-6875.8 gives 52.8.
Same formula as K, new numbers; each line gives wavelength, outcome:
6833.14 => 54.1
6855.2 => 54.2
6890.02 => 56.4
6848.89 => 53.2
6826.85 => 54.7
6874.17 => 52.8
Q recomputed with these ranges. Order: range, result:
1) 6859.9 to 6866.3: 53.5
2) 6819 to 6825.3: 54.9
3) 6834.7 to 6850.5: 53.3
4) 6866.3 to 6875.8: 52.9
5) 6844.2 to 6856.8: 53.6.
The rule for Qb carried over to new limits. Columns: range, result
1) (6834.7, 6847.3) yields 53.5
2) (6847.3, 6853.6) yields 53.7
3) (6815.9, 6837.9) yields 55.8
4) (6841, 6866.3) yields 54.2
